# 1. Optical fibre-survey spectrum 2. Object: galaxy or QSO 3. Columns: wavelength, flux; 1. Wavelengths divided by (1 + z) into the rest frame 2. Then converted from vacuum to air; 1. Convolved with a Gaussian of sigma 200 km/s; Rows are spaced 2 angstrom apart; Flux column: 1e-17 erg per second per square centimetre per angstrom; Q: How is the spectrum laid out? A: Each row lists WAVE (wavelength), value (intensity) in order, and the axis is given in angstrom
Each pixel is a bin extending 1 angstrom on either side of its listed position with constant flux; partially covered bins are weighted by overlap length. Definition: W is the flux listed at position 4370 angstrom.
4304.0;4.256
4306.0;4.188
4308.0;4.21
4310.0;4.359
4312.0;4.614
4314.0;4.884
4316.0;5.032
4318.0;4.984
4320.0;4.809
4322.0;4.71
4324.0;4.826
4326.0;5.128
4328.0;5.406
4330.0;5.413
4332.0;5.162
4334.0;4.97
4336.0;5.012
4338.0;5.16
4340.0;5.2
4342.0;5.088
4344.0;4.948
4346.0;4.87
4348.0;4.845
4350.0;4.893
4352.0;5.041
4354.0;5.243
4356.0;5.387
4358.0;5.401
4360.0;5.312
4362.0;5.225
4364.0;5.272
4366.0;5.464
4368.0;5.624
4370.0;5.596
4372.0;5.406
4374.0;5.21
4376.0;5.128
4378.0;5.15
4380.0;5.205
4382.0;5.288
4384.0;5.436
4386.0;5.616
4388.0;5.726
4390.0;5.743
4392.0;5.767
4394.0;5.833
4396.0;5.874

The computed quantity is 5.596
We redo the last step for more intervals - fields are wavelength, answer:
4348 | 4.845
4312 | 4.614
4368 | 5.624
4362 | 5.225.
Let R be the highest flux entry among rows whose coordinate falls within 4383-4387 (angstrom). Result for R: 5.616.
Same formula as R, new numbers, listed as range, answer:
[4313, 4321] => 5.032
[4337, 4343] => 5.2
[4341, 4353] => 5.088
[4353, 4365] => 5.401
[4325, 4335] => 5.413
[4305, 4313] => 4.614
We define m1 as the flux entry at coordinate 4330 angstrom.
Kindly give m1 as 5.413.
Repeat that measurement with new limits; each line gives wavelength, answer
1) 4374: 5.21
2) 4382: 5.288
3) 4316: 5.032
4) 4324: 4.826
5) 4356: 5.387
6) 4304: 4.256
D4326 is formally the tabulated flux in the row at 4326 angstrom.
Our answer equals 5.128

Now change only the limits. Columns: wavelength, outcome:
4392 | 5.767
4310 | 4.359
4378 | 5.15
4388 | 5.726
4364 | 5.272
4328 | 5.406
